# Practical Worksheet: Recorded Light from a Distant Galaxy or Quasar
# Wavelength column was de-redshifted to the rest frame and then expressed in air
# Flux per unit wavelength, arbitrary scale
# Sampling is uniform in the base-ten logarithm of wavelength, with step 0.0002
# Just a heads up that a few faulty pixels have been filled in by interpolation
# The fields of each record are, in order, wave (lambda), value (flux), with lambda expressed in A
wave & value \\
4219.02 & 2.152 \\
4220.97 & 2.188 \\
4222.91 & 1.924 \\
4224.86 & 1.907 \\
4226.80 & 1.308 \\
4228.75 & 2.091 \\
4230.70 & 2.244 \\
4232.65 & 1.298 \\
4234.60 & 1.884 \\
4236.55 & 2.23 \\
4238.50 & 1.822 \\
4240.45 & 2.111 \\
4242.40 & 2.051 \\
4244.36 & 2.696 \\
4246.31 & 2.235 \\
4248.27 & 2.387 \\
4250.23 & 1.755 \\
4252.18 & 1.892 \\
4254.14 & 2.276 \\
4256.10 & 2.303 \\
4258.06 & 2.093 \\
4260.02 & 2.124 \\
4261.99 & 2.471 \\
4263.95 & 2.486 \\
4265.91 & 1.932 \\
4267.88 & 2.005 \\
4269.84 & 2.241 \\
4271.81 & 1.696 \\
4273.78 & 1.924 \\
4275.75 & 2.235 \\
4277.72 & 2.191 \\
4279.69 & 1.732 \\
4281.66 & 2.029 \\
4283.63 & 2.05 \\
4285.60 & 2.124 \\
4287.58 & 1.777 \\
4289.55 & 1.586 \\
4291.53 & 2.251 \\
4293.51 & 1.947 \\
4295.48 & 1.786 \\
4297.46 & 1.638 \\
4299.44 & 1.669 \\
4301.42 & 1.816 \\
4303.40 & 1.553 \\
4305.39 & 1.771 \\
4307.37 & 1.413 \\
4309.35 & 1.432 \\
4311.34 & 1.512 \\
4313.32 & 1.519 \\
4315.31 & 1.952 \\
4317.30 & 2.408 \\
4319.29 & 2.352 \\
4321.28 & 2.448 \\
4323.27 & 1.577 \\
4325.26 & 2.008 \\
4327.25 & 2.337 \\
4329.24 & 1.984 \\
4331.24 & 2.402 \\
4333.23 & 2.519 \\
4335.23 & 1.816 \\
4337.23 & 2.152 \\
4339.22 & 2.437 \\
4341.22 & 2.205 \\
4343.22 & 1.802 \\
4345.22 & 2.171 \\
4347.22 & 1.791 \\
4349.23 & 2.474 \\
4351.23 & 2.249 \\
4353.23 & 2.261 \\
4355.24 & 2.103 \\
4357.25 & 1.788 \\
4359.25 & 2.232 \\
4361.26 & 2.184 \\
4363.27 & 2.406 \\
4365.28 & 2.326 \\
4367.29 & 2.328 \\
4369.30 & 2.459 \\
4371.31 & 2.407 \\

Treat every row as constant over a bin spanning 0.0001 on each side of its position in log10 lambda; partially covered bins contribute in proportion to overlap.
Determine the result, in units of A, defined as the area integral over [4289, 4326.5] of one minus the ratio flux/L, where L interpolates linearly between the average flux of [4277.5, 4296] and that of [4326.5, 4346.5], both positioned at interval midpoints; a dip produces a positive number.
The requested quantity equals 3.9 A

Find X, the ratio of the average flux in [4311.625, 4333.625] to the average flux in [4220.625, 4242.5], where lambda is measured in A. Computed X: 1.10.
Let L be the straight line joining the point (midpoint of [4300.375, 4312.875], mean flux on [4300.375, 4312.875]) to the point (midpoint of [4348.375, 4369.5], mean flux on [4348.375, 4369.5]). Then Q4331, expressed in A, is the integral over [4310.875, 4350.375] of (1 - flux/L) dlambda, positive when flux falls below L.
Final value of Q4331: -4.6 A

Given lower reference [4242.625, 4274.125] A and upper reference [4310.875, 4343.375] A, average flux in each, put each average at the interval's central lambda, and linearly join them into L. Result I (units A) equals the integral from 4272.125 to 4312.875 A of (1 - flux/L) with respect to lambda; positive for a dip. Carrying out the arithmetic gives 6.0 A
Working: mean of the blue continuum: 2.16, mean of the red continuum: 2.1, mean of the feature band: 1.82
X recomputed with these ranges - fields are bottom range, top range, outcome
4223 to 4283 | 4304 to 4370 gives 1.01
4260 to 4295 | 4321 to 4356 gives 1.05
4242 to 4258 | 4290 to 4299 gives 0.85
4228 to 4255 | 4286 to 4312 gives 0.83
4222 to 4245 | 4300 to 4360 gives 1.03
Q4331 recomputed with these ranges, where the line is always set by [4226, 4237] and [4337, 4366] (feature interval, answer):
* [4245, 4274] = -3.4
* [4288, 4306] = 2.1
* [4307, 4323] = 1.4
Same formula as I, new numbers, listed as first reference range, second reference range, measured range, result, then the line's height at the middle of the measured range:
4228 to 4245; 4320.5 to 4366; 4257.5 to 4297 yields 1.0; 2.08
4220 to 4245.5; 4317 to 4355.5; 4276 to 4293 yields 0.8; 2.08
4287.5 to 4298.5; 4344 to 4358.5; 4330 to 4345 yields -1.0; 2.05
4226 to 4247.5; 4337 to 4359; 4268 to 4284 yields 0.3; 2.05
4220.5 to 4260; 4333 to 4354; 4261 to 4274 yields -0.3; 2.07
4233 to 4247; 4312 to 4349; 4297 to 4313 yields 3.9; 2.11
